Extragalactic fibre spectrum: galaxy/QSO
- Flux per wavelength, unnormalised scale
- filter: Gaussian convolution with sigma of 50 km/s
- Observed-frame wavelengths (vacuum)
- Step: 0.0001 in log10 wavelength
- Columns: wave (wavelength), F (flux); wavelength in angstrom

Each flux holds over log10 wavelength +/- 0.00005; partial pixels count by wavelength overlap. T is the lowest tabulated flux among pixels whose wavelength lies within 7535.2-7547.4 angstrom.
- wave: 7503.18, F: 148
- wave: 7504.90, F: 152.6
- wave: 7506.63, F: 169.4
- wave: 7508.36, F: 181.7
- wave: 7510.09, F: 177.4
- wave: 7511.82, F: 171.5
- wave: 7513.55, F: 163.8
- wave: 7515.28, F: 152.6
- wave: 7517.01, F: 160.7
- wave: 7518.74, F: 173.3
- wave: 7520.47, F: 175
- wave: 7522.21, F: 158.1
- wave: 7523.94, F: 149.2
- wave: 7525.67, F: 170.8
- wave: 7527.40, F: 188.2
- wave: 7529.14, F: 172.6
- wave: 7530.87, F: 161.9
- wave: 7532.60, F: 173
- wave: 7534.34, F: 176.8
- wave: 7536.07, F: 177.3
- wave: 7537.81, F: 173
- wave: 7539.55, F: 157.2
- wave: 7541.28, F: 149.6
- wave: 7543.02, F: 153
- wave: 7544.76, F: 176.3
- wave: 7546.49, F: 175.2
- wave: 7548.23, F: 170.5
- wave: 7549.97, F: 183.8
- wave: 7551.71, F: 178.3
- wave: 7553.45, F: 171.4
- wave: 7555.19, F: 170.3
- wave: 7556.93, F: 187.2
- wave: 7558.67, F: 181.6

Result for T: 149.6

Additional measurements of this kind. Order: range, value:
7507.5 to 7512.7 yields 171.5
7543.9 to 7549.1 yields 170.5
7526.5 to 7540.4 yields 157.2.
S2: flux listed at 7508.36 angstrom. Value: 181.7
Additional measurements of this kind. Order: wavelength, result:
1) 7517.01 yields 160.7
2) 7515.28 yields 152.6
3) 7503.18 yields 148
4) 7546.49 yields 175.2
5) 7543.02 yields 153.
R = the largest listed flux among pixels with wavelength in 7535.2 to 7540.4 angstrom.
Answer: 177.3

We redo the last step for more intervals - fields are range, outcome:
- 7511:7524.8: 175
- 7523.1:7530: 188.2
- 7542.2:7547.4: 176.3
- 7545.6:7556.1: 183.8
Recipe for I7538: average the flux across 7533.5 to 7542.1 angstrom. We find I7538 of 167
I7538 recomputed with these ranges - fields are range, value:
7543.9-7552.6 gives 177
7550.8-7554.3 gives 175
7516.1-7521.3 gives 170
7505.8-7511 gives 176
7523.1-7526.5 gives 160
